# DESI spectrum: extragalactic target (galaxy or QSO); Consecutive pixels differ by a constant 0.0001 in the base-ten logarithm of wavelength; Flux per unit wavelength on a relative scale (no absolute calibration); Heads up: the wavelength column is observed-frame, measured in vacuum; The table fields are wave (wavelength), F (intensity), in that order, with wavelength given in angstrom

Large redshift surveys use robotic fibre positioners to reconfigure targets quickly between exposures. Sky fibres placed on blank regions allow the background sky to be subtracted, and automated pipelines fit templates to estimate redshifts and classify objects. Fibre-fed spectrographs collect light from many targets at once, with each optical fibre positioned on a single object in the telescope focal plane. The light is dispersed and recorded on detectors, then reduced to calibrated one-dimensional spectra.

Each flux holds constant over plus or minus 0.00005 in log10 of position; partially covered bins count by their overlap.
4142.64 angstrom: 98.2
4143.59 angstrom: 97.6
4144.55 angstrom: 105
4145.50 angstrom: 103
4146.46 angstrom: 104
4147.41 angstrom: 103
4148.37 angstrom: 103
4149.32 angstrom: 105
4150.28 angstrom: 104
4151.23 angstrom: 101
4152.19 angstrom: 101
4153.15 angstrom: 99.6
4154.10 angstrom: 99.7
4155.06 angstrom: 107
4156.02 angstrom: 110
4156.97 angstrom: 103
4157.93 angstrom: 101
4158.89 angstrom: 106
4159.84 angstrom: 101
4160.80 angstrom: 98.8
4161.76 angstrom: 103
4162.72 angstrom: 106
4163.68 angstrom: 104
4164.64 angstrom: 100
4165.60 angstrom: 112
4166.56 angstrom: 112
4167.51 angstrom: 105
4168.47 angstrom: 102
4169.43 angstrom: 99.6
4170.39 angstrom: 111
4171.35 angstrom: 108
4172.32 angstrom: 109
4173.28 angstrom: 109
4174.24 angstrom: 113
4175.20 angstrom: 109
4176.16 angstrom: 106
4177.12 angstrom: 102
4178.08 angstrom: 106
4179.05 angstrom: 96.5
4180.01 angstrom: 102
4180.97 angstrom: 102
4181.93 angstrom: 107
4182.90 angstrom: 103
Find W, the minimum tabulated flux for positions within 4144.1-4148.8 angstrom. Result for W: 103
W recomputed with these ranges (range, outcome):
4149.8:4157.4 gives 99.6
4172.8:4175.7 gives 109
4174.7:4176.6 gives 106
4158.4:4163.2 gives 98.8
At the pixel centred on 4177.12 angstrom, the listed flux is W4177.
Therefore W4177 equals 102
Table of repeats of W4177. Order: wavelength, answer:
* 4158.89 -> 106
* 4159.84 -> 101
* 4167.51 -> 105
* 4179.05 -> 96.5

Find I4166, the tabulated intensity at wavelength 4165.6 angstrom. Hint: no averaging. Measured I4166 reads 112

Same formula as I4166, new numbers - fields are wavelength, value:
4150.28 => 104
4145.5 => 103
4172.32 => 109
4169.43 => 99.6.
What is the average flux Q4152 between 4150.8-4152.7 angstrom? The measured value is 101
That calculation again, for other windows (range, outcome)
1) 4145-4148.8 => 103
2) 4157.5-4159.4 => 104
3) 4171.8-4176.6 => 109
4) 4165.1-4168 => 110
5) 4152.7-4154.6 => 99.9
